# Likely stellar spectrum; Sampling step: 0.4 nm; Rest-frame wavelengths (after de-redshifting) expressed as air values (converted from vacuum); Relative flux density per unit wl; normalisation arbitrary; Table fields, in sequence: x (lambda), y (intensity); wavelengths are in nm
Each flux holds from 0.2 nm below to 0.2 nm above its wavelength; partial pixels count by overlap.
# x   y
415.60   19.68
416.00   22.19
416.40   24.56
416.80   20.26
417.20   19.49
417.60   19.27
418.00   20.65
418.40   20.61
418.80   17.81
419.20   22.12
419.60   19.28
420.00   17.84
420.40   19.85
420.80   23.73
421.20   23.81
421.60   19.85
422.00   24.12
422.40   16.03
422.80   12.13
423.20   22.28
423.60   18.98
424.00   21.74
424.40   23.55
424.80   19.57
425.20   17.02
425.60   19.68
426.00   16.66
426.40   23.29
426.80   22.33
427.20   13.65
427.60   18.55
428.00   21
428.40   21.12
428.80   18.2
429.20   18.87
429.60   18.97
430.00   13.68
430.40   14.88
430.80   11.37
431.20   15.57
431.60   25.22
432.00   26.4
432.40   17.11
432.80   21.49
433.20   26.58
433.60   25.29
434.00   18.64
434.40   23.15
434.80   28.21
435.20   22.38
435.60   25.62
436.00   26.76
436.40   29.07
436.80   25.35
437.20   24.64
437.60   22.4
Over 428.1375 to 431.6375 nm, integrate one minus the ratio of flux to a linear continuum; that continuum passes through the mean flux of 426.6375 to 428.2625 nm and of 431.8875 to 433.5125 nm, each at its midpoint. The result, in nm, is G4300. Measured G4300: 0.58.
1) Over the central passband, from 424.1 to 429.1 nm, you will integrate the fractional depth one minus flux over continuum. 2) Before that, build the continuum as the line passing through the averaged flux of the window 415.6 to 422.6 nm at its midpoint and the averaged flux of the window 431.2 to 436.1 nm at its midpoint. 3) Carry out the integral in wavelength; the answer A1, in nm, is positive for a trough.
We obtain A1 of 0.572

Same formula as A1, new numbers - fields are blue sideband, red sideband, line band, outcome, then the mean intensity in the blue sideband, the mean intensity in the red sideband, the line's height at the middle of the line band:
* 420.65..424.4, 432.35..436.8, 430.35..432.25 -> 0.355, 20.4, 24.3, 23.3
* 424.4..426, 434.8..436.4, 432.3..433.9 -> 0.101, 19.1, 25.9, 24.2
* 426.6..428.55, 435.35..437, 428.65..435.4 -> 0.816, 19.3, 26.6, 23.1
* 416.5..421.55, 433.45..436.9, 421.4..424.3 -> 0.279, 20.5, 24.9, 21.5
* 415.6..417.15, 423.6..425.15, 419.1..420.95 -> 0.080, 21.7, 20.8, 21.3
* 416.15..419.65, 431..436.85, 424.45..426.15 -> 0.252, 20.5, 23.7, 22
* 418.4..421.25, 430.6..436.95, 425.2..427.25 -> 0.219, 20.5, 23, 21.6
